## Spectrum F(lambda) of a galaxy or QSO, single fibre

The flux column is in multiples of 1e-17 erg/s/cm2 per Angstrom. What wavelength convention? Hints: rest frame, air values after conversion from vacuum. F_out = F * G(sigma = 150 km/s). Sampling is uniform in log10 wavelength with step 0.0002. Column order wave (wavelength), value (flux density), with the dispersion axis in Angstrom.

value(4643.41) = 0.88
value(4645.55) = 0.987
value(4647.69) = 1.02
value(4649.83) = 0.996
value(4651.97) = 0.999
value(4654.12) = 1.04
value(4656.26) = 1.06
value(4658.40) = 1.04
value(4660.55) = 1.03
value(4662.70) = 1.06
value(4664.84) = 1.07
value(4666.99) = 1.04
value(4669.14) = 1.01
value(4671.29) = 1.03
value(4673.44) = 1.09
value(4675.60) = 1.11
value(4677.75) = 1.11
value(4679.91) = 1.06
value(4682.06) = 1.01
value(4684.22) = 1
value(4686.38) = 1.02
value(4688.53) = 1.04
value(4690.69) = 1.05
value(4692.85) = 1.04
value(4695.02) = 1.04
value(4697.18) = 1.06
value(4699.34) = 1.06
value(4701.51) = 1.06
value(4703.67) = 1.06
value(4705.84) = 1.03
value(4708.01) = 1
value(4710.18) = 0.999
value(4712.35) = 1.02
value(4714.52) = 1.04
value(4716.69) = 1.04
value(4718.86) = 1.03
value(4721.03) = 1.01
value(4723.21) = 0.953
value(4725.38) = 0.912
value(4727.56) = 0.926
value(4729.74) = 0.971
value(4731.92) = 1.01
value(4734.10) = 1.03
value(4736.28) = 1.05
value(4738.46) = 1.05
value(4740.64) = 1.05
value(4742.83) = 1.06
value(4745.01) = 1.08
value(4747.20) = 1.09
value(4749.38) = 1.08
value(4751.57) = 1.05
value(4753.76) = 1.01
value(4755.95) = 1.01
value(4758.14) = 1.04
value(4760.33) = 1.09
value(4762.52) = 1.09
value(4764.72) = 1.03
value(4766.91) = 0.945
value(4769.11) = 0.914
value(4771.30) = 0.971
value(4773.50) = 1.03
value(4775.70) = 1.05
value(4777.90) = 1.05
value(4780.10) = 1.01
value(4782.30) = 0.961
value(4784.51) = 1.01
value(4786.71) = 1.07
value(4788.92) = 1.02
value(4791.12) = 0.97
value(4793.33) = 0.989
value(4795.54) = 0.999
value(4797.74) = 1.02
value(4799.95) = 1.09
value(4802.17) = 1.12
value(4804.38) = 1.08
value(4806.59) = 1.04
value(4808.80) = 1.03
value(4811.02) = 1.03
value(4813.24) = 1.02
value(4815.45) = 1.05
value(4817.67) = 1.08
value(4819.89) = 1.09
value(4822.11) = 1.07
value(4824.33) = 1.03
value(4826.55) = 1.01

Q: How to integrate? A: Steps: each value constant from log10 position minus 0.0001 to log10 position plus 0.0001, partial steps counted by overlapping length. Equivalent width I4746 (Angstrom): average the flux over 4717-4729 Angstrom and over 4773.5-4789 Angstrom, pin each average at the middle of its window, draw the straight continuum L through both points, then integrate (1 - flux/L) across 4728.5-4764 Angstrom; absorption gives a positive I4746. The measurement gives -1.9 Angstrom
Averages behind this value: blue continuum 0.971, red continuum 1.02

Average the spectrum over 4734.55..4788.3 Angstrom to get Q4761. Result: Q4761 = 1.03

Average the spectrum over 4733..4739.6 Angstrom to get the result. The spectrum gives 1.04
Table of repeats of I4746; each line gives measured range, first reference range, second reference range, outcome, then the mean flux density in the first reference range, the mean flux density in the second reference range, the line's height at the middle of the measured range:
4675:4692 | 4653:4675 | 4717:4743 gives -0.22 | 1.05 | 1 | 1.03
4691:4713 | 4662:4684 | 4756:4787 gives 0.16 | 1.06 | 1.02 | 1.05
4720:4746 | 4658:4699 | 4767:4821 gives 0.75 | 1.05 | 1.03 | 1.04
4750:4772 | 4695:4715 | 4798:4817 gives 0.63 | 1.04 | 1.06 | 1.05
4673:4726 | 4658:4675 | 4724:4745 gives -0.23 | 1.05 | 1.01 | 1.03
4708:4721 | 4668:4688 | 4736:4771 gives 0.27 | 1.05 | 1.04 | 1.04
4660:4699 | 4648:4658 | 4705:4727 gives -1.30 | 1.02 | 1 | 1.02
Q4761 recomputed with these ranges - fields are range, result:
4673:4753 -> 1.03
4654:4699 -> 1.05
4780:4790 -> 1.01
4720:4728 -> 0.951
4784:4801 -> 1.02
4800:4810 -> 1.07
